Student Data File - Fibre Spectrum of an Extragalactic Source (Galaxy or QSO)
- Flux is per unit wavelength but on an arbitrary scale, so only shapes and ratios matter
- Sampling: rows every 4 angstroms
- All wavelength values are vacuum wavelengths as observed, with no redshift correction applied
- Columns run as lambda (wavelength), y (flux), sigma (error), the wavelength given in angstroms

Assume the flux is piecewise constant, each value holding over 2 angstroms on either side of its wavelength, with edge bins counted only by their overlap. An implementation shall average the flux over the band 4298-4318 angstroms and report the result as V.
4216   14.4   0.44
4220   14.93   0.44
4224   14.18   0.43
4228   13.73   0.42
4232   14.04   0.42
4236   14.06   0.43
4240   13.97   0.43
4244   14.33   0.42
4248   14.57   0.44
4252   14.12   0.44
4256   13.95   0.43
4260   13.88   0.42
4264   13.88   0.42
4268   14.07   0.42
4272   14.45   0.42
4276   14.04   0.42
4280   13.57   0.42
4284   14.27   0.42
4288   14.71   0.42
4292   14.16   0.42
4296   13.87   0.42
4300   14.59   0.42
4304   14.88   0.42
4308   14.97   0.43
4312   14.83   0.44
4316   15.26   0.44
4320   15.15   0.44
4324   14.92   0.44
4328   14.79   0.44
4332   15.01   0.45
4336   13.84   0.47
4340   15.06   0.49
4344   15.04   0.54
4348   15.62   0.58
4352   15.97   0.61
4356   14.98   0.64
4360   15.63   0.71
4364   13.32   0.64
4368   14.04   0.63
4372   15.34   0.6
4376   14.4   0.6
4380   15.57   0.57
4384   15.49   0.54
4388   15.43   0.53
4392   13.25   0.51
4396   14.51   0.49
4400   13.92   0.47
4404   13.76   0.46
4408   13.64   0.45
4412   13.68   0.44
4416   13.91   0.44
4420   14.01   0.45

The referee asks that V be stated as 14.9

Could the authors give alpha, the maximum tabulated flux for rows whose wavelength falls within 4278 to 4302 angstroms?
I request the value 14.71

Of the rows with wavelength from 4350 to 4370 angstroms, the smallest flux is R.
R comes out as 13.32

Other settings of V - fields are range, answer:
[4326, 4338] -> 14.5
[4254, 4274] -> 14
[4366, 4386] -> 15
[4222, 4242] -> 14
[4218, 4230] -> 14.3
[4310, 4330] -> 15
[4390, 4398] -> 13.9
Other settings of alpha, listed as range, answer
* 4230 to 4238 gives 14.06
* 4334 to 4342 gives 15.06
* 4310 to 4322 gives 15.26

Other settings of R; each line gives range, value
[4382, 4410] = 13.25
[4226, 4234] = 13.73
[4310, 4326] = 14.83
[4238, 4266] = 13.88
